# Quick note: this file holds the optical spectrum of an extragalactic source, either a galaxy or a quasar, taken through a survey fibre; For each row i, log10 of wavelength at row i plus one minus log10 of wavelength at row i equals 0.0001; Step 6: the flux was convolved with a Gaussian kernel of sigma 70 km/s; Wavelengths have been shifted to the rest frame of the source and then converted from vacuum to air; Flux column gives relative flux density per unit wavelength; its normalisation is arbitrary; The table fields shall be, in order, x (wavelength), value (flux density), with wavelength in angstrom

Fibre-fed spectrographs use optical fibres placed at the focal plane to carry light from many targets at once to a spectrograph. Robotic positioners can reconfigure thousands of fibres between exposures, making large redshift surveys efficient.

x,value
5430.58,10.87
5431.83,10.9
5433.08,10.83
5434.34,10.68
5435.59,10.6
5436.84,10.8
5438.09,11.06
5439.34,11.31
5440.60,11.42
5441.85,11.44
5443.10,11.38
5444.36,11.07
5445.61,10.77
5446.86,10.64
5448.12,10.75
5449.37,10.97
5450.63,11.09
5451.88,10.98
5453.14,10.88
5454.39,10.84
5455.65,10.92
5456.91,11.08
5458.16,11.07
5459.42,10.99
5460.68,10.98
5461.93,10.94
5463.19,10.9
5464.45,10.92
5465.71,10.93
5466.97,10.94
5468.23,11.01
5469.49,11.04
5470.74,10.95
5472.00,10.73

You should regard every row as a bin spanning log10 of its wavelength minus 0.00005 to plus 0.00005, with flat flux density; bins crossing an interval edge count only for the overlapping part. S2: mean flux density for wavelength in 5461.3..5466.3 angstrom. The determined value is 10.9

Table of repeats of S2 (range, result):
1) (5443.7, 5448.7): 10.8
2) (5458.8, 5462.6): 11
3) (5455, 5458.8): 11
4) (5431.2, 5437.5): 10.8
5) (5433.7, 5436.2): 10.6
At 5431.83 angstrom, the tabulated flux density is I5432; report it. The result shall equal 10.9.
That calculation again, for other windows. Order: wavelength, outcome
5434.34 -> 10.68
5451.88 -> 10.98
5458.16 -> 11.07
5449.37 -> 10.97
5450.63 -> 11.09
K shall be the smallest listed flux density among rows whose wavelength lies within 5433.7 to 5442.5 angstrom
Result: 10.6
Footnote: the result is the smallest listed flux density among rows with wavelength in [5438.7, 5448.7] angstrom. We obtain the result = 10.64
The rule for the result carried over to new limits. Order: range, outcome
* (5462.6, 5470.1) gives 10.9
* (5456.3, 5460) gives 10.99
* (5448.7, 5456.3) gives 10.84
